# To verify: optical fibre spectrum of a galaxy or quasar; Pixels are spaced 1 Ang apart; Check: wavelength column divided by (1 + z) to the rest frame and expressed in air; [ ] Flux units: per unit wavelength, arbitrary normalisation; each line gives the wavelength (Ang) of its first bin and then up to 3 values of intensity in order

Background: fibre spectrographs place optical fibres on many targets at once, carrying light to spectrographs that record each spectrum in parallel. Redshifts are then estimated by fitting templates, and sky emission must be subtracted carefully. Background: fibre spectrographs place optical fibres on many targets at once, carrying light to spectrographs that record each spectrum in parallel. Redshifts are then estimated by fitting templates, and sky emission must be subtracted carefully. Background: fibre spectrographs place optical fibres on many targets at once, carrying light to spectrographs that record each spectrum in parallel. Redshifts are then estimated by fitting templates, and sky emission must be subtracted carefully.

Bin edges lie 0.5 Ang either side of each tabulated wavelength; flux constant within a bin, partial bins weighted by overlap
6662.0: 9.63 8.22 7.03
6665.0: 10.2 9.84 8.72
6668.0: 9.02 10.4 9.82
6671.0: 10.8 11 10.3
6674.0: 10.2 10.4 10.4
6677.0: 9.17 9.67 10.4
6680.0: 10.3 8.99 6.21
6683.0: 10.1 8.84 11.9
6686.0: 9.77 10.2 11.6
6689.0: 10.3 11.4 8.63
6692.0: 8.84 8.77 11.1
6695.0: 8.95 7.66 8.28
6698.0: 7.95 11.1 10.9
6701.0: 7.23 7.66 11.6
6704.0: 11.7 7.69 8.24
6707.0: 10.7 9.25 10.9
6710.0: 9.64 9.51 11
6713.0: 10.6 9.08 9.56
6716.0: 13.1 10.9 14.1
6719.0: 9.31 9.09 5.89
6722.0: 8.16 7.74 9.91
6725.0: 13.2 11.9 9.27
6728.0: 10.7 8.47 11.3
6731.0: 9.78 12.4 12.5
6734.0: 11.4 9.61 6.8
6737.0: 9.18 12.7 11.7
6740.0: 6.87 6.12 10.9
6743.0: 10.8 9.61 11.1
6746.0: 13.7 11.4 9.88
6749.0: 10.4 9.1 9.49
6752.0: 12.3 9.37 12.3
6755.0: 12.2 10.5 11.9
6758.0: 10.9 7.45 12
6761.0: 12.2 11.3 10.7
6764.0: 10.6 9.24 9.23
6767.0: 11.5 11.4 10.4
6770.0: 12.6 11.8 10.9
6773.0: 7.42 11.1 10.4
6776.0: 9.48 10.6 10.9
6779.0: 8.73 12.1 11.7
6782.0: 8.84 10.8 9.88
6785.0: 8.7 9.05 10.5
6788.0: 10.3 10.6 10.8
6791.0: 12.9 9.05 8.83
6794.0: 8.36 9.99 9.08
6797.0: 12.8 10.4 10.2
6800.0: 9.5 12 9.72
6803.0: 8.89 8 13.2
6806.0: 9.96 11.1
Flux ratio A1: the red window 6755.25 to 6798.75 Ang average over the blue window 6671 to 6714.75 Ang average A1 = 1.07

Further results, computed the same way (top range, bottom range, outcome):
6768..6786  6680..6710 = 1.09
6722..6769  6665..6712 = 1.08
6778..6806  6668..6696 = 1.03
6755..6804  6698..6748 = 1.03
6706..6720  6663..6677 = 1.07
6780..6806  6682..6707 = 1.07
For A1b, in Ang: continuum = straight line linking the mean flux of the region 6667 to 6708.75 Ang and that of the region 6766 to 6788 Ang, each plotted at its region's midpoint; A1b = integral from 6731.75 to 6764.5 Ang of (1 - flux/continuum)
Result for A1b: -1.3 Ang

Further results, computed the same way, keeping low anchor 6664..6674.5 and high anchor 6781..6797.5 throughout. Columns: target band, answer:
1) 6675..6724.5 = 1.3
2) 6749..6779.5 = -1.7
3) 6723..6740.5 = -0.7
